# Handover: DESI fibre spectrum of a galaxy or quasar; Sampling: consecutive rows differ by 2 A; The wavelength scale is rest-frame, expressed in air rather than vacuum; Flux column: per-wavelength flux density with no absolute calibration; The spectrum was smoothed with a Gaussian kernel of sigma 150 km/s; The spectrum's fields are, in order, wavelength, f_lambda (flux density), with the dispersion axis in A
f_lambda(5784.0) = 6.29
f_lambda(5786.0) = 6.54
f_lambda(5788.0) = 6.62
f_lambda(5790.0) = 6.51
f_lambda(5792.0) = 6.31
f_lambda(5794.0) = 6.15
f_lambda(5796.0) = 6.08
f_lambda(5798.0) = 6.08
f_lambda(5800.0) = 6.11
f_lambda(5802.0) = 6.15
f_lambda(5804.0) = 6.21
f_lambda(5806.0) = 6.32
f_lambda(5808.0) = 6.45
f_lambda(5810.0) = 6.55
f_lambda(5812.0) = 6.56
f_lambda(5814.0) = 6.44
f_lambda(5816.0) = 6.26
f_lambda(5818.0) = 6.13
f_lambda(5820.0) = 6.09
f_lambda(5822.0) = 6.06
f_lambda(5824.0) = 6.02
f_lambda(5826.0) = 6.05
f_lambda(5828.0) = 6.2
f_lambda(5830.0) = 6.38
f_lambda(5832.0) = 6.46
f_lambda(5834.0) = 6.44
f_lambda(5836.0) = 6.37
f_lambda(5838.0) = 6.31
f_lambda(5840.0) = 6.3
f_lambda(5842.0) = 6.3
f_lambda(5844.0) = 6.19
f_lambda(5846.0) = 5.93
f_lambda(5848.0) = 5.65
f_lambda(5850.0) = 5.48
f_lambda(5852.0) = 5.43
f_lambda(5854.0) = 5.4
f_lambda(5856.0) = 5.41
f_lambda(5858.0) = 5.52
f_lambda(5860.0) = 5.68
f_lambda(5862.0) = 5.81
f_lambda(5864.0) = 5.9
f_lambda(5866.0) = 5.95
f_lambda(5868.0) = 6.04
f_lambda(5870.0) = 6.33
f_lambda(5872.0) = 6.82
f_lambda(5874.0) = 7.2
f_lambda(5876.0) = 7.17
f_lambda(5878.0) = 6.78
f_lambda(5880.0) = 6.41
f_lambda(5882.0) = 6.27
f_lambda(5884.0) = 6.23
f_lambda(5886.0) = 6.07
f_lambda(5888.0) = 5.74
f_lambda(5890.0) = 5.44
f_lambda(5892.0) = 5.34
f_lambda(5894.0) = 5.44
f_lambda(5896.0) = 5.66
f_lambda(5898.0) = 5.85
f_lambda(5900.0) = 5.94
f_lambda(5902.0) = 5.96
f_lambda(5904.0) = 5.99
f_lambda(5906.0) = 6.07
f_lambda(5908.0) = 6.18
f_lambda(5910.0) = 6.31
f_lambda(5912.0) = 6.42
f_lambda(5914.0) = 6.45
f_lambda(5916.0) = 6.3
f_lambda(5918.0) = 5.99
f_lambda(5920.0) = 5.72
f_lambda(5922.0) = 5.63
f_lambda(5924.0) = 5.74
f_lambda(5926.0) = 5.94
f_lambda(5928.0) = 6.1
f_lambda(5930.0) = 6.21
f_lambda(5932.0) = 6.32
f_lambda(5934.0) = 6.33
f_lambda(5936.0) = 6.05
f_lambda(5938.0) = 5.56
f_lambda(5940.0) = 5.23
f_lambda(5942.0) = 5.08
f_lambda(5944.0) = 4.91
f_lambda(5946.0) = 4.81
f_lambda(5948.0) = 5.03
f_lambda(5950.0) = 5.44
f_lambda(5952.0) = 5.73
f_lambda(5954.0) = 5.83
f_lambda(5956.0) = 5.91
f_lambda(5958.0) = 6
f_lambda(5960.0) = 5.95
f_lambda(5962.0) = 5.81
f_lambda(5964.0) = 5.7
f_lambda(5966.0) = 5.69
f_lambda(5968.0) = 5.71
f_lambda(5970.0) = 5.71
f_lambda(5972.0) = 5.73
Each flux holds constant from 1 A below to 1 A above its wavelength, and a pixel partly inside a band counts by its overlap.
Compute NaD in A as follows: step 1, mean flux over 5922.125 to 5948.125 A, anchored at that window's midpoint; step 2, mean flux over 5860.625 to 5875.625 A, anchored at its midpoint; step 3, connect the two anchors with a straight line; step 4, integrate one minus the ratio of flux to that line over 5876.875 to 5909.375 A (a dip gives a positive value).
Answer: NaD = 0.5 A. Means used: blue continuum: 6.31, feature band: 5.97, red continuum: 5.66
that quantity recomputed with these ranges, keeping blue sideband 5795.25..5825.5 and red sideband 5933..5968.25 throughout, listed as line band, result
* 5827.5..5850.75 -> -0.27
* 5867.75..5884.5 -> -1.93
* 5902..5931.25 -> -1.64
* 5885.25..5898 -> 0.52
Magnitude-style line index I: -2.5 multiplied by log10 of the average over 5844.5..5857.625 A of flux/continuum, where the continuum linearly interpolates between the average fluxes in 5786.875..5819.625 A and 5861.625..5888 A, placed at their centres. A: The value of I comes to 0.14 mag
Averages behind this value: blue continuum 6.3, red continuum 6.37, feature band 5.57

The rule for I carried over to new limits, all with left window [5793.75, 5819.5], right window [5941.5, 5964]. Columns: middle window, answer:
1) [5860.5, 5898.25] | -0.04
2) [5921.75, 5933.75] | -0.07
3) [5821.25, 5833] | -0.01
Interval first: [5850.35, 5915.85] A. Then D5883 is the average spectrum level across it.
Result 6.04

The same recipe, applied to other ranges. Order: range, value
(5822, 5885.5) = 6.14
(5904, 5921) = 6.17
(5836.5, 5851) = 6.03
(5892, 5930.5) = 5.97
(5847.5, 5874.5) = 5.88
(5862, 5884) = 6.44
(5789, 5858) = 6.13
